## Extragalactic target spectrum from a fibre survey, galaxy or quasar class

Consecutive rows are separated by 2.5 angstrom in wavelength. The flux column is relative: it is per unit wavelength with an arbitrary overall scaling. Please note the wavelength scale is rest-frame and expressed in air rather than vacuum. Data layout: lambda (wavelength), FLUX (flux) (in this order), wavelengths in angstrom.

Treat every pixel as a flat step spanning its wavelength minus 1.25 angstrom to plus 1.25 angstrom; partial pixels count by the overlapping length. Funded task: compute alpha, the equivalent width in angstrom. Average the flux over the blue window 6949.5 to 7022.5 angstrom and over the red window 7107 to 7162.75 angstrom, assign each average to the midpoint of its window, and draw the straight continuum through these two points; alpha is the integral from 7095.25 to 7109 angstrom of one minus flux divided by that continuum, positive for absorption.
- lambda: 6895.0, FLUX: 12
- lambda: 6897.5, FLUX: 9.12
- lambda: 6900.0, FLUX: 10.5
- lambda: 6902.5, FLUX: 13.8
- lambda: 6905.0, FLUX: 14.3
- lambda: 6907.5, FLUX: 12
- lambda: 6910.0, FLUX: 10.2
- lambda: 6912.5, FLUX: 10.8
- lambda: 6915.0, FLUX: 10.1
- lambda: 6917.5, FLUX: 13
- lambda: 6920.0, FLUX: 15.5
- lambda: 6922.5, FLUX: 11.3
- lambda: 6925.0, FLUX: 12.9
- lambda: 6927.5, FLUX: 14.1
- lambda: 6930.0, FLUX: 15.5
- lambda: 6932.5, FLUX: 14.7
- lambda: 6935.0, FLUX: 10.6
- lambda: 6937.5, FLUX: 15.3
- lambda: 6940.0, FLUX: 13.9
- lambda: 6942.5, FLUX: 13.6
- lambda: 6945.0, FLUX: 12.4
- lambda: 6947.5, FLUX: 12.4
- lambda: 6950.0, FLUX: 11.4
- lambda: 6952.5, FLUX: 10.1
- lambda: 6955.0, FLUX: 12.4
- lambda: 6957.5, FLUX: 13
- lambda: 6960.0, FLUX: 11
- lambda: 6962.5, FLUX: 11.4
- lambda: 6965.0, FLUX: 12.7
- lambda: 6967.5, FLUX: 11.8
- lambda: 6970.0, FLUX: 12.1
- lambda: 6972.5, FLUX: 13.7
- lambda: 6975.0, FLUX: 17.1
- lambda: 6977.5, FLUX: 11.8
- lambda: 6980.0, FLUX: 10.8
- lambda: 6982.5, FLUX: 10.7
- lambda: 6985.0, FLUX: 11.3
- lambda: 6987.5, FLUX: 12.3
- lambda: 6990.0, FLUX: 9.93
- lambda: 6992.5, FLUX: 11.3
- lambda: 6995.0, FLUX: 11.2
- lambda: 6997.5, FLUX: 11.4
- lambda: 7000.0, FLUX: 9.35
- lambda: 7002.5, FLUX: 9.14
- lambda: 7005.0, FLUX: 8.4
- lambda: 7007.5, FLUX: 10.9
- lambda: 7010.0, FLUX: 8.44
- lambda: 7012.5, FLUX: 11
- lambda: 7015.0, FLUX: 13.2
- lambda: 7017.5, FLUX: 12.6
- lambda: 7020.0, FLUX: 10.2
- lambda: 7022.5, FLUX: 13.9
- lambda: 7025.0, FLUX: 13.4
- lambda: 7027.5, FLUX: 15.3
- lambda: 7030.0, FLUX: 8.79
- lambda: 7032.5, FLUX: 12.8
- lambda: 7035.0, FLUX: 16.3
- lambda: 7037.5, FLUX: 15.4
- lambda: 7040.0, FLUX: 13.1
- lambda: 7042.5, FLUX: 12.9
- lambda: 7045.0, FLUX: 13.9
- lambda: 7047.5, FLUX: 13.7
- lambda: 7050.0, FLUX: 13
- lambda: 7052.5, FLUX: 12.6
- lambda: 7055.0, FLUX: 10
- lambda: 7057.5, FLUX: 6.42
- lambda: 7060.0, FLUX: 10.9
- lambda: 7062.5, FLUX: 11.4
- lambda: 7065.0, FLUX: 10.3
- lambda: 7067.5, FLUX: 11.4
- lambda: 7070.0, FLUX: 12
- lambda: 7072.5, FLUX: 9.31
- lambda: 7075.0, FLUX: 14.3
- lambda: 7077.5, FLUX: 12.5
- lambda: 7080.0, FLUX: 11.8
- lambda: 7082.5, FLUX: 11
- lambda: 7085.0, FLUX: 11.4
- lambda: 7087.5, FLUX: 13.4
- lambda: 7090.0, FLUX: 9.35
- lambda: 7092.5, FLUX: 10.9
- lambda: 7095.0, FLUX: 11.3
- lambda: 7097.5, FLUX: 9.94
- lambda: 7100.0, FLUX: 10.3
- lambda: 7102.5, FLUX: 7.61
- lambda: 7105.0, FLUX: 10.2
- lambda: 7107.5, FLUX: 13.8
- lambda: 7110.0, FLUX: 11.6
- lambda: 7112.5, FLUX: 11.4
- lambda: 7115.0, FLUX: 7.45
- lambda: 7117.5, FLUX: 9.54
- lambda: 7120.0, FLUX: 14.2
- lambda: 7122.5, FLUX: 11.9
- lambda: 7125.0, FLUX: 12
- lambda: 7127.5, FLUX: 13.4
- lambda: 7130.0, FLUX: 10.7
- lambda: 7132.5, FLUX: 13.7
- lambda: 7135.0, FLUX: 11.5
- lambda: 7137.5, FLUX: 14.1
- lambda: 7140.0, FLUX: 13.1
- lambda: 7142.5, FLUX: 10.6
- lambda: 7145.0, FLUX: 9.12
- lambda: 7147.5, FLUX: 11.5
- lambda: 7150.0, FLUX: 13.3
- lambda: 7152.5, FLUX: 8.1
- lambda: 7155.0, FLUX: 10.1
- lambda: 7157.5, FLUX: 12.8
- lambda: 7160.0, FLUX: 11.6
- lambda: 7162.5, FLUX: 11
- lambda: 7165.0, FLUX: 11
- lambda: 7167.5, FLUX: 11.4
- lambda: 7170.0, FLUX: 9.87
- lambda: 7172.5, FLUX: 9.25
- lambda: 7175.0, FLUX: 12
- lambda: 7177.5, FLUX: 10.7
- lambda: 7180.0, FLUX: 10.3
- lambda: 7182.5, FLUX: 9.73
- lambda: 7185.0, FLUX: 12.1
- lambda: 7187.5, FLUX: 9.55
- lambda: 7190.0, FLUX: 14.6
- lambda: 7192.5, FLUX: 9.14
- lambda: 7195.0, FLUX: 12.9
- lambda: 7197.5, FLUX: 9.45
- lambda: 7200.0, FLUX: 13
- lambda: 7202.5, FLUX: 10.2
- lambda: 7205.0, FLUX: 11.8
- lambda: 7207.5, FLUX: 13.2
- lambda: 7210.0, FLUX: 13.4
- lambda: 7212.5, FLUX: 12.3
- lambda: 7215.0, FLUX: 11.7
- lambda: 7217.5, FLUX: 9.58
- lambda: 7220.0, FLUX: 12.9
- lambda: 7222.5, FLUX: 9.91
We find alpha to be 1.3 angstrom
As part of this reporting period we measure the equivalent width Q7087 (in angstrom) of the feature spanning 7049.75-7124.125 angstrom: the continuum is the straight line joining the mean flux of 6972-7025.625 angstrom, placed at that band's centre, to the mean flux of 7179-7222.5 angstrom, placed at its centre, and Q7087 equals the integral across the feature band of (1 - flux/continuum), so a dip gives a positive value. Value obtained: 2.7 angstrom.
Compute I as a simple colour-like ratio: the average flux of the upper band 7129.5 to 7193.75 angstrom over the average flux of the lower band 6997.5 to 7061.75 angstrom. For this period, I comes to 0.9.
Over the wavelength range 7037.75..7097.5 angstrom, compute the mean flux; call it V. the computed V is 11.6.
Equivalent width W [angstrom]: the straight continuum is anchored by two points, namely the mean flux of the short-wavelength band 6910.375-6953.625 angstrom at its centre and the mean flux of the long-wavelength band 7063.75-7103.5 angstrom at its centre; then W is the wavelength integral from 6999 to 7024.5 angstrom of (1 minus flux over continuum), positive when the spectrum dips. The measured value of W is 2.3 angstrom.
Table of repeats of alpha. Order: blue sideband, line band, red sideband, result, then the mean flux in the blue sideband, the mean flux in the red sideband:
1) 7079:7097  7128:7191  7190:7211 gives 1.67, 11.2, 11.8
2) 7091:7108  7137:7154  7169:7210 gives -0.72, 10.4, 11.2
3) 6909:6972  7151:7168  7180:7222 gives 1.19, 12.5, 11.5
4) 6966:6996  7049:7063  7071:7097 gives 1.19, 12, 11.5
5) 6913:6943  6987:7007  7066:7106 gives 3.24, 13.3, 11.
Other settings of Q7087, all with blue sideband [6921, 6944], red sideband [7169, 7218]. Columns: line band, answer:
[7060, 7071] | 1.0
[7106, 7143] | -0.2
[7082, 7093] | 0.9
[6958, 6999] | 3.9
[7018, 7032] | 0.4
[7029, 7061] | 0.6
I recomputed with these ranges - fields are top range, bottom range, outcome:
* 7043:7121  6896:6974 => 0.90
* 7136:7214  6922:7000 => 0.92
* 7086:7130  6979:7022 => 1.03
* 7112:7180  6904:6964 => 0.90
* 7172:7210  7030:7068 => 0.93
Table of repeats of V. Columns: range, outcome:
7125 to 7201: 11.3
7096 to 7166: 11.3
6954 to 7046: 12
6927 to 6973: 12.7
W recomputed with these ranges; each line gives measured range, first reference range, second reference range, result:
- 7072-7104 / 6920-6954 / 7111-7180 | 2.0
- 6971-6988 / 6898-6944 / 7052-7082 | -0.6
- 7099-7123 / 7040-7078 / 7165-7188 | 0.9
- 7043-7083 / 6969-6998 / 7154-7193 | 0.0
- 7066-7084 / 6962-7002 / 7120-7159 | 0.1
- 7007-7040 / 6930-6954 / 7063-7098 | -1.6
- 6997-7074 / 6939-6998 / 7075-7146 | 0.6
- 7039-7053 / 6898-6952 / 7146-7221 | -1.4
